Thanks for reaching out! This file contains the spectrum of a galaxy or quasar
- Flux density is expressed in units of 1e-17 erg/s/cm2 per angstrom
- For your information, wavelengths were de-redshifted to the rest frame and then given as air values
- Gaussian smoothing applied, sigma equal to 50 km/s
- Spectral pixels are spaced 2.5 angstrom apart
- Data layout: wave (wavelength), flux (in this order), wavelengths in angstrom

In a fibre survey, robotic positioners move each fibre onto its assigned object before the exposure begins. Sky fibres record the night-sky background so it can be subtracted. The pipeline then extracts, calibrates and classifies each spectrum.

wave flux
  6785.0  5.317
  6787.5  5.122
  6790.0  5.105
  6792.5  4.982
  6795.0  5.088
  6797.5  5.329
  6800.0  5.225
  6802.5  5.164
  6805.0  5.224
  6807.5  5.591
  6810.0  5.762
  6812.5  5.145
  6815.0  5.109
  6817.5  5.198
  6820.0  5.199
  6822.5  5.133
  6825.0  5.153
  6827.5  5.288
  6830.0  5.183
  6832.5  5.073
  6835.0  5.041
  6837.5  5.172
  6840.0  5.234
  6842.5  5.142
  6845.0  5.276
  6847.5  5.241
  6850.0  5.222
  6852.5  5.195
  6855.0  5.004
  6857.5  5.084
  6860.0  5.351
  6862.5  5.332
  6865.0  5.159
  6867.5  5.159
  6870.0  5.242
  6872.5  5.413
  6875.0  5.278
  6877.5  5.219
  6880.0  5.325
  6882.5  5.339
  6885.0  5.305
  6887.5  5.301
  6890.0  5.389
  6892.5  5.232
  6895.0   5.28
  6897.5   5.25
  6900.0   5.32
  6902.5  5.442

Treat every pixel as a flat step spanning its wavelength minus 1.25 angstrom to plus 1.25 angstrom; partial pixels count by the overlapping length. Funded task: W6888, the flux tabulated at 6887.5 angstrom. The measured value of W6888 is 5.301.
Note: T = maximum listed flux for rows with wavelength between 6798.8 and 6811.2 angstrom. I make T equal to 5.762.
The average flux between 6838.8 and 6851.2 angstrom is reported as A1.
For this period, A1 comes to 5.22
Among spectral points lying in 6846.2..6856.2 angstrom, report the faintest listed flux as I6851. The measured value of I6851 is 5.004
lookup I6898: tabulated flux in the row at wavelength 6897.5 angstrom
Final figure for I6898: 5.25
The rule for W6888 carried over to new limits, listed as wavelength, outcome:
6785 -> 5.317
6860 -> 5.351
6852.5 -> 5.195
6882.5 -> 5.339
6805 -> 5.224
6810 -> 5.762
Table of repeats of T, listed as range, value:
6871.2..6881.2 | 5.413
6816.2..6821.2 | 5.199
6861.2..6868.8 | 5.332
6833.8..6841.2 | 5.234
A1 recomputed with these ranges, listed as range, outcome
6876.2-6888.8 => 5.3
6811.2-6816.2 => 5.13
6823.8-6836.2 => 5.15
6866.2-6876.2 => 5.27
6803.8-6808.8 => 5.41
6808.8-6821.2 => 5.28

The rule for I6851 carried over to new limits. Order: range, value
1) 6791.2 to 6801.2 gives 4.982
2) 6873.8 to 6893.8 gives 5.219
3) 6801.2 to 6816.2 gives 5.109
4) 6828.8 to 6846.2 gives 5.041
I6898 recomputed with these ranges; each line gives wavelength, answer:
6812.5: 5.145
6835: 5.041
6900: 5.32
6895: 5.28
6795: 5.088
